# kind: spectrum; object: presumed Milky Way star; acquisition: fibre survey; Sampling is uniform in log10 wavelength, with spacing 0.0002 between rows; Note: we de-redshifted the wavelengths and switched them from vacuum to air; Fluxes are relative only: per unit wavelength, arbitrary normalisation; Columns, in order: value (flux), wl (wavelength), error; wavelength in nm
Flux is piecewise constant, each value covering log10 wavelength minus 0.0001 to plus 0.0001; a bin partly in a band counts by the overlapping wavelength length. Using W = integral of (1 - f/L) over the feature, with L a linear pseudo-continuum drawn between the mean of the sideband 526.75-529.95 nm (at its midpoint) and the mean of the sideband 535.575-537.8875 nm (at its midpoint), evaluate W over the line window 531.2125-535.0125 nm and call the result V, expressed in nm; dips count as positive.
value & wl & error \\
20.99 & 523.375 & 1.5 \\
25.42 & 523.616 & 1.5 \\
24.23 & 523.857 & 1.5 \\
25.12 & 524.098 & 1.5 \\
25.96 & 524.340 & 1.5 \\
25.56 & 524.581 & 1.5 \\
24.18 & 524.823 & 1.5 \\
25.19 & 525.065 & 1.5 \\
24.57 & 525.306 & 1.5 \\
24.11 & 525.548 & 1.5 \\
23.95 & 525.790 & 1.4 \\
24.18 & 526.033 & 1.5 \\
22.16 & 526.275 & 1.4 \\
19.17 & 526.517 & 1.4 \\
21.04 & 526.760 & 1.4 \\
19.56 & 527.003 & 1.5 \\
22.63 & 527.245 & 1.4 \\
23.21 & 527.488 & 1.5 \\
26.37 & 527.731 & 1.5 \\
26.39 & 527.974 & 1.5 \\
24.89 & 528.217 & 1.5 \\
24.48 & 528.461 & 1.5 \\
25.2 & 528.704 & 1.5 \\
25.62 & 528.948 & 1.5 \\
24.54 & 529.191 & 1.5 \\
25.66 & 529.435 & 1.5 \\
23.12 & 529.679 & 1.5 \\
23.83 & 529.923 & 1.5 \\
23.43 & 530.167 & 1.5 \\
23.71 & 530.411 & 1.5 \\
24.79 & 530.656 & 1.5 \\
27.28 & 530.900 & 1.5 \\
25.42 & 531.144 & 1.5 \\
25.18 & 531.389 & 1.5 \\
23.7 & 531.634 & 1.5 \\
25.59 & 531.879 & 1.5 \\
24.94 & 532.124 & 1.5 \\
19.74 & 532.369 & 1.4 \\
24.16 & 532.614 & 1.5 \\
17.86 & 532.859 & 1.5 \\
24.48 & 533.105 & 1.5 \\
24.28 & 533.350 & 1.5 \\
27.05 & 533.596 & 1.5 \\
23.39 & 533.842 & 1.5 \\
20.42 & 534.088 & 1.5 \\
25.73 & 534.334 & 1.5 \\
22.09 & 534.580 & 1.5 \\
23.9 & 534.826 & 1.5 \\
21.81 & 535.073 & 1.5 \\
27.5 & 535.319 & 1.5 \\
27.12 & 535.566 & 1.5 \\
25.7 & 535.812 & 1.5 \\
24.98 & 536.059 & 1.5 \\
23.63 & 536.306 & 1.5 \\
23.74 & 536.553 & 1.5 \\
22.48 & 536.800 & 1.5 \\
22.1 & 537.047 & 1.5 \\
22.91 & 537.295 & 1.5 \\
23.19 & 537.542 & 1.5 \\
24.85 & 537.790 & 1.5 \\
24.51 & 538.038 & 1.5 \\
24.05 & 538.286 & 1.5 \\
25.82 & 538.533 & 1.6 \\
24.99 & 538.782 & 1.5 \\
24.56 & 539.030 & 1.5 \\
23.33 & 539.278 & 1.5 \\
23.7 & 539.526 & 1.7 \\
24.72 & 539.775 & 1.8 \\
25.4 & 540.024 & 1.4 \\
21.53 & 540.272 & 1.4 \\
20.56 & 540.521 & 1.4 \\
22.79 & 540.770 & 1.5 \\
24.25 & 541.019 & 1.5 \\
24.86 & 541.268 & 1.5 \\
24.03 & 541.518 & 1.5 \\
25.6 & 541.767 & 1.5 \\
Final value 0.08 nm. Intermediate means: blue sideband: 24.2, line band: 23.5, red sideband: 23.9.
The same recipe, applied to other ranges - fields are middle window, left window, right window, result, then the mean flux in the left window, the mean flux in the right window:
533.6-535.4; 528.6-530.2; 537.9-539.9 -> 0.06 nm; 24.5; 24.5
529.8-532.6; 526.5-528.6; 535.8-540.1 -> -0.09 nm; 23.3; 24.1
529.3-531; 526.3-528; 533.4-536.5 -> -0.10 nm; 22.4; 24.4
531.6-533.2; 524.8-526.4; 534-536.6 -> 0.09 nm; 24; 24.3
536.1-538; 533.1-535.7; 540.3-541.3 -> 0.02 nm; 24.3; 22.8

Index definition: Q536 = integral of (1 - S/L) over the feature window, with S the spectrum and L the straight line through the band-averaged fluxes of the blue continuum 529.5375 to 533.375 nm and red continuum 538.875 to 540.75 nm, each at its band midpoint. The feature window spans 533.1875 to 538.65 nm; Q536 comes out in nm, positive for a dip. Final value -0.13 nm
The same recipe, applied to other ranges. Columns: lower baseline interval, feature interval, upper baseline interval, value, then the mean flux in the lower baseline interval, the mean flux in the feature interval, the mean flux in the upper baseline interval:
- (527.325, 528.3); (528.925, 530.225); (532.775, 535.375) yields 0.018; 25.1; 24.3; 23.5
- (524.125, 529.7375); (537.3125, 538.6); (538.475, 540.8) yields -0.029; 24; 24.3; 23.7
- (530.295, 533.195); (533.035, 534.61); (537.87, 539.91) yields 0.003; 23.9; 24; 24.5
